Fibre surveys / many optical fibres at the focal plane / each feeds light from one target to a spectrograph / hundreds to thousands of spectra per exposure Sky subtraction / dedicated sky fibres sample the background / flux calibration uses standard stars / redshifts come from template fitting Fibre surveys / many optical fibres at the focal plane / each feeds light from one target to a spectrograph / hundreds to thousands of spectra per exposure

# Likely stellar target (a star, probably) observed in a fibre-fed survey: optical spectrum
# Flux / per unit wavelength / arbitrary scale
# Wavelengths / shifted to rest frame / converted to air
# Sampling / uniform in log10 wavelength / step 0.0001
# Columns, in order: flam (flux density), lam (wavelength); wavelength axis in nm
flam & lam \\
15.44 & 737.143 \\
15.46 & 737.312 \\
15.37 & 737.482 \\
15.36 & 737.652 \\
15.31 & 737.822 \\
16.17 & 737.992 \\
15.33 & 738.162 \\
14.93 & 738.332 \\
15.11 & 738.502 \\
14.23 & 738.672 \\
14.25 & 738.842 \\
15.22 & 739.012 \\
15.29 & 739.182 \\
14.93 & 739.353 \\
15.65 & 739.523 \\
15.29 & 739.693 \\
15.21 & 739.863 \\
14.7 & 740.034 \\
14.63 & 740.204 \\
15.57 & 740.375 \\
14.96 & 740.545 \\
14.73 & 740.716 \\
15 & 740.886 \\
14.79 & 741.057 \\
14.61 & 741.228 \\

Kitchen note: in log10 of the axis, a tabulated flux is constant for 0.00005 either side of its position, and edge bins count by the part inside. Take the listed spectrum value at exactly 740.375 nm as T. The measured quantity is 15.57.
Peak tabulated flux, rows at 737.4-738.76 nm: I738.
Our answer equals 16.17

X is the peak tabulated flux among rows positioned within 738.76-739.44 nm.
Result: 15.29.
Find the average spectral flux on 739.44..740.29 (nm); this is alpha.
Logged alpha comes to 15.1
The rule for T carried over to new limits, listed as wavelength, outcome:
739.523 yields 15.65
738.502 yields 15.11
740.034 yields 14.7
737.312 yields 15.46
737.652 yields 15.36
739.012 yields 15.22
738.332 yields 14.93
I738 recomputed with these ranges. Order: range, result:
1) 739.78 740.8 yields 15.57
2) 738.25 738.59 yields 15.11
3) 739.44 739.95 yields 15.65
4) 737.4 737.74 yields 15.37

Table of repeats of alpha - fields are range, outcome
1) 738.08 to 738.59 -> 15.1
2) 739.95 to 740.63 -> 15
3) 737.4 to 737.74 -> 15.4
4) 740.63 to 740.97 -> 14.9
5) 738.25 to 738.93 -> 14.6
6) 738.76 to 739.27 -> 14.9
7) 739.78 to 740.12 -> 14.9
